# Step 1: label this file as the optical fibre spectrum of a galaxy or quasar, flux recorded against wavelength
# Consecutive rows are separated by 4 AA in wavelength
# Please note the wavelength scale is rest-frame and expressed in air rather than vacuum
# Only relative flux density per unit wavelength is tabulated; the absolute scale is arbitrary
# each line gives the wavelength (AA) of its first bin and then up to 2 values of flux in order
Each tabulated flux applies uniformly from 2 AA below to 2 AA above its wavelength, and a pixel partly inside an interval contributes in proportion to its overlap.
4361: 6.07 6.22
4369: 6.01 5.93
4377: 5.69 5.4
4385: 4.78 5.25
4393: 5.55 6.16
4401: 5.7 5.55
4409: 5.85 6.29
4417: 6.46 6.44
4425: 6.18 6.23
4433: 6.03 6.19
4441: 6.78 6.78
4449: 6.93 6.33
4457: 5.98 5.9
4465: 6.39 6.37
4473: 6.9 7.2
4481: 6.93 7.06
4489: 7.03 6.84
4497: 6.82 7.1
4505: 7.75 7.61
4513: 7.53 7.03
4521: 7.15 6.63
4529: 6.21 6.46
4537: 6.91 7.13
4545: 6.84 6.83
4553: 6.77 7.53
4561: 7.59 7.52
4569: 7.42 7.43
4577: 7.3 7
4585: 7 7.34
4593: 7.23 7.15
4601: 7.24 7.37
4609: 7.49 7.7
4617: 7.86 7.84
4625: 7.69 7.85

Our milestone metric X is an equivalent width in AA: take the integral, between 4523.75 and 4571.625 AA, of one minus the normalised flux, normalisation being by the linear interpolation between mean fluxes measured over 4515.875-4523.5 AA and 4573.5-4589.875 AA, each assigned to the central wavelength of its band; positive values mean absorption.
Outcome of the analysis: 0.8 AA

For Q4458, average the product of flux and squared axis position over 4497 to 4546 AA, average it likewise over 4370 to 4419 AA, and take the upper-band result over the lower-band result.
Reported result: 1.30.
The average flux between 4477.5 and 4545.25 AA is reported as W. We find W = 7.01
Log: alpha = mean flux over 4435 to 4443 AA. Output 6.49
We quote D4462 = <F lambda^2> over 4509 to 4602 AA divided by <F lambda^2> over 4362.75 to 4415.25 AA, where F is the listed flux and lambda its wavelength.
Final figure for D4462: 1.3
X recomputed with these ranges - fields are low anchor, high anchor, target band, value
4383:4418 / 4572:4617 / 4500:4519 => -2.3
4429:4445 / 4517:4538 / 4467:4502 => -2.0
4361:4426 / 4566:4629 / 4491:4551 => -1.5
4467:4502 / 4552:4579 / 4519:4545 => 1.6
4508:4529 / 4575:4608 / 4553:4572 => -0.7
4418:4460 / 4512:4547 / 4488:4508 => -1.3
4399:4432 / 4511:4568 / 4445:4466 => 0.1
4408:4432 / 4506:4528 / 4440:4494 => 0.2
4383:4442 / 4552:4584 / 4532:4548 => 0.5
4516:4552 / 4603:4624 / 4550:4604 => -0.1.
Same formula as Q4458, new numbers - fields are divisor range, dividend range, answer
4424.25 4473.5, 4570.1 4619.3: 1.23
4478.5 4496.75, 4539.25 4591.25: 1.07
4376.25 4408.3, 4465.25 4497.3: 1.30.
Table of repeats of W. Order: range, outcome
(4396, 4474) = 6.27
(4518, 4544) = 6.76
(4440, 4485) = 6.61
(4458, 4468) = 6.15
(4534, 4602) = 7.18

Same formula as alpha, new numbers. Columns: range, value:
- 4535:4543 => 7.02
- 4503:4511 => 7.68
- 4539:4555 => 6.89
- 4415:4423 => 6.45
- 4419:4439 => 6.21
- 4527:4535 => 6.33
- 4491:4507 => 7.13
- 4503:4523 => 7.41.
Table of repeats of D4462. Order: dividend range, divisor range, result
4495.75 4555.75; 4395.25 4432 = 1.21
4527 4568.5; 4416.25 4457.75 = 1.15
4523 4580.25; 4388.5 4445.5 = 1.23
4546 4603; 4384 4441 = 1.30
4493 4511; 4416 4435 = 1.20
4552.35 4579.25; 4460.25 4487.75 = 1.14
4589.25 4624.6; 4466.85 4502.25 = 1.14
